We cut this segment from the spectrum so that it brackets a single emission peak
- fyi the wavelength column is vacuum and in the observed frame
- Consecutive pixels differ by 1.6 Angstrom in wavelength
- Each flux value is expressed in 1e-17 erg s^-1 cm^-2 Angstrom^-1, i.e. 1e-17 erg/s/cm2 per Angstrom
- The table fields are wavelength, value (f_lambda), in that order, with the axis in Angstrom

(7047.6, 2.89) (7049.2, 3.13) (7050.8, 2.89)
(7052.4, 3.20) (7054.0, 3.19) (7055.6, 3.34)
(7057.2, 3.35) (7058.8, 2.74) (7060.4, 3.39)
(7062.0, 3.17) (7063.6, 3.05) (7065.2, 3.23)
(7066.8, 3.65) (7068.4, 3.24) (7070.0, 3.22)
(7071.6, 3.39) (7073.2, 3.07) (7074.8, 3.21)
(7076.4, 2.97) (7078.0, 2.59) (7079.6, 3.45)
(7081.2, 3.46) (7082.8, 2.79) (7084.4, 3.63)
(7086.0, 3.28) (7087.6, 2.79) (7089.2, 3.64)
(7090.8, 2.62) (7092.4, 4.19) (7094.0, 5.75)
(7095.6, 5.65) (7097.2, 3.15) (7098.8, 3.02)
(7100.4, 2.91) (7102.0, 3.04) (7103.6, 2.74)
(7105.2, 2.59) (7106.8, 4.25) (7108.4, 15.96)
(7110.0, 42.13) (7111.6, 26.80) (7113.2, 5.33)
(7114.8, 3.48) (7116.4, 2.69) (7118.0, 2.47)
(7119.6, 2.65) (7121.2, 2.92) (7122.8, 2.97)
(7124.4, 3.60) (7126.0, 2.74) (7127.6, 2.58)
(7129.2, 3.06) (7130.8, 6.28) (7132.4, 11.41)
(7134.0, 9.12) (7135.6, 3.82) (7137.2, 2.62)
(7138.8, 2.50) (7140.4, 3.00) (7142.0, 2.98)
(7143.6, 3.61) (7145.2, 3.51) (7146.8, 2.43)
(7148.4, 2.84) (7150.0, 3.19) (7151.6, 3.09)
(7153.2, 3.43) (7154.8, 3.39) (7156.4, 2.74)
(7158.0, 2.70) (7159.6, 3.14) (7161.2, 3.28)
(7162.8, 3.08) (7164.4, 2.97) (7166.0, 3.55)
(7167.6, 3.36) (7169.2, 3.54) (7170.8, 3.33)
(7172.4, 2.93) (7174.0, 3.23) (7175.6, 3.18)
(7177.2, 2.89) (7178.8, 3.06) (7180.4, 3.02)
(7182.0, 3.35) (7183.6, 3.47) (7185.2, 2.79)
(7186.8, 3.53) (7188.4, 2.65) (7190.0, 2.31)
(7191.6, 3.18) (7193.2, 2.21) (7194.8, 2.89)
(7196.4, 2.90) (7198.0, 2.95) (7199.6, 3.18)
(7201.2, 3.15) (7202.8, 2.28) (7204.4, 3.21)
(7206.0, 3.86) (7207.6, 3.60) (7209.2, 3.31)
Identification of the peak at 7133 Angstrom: [N II]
